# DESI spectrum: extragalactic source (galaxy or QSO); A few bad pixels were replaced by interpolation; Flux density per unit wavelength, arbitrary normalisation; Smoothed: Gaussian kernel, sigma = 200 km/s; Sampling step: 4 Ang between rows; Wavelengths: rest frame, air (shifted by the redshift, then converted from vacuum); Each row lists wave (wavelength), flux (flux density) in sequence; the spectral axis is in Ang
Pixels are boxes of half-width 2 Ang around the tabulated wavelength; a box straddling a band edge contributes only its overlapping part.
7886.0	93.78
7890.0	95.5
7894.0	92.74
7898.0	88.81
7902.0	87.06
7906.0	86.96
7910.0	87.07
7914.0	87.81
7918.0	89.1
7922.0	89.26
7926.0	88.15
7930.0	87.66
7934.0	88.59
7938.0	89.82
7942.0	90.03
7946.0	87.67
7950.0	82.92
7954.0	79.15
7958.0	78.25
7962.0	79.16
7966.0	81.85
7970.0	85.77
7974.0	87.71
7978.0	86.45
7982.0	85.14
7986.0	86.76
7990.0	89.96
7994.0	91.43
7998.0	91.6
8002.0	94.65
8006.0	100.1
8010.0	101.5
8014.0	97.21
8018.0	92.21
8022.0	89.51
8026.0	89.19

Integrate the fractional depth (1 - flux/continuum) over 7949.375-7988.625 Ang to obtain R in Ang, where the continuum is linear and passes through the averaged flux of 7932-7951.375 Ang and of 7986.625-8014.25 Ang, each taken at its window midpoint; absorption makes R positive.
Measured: 3.30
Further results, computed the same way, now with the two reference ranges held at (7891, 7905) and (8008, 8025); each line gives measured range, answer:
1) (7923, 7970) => 3.5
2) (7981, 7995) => 0.8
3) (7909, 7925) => 0.4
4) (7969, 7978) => 0.6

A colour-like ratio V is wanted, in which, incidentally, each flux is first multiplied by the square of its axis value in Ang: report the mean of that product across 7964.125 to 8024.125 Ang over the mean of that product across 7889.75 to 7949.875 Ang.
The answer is 1.0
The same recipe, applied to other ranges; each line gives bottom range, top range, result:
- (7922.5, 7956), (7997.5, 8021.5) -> 1.13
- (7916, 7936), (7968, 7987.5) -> 0.99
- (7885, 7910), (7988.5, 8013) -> 1.08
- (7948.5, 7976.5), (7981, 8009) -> 1.13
